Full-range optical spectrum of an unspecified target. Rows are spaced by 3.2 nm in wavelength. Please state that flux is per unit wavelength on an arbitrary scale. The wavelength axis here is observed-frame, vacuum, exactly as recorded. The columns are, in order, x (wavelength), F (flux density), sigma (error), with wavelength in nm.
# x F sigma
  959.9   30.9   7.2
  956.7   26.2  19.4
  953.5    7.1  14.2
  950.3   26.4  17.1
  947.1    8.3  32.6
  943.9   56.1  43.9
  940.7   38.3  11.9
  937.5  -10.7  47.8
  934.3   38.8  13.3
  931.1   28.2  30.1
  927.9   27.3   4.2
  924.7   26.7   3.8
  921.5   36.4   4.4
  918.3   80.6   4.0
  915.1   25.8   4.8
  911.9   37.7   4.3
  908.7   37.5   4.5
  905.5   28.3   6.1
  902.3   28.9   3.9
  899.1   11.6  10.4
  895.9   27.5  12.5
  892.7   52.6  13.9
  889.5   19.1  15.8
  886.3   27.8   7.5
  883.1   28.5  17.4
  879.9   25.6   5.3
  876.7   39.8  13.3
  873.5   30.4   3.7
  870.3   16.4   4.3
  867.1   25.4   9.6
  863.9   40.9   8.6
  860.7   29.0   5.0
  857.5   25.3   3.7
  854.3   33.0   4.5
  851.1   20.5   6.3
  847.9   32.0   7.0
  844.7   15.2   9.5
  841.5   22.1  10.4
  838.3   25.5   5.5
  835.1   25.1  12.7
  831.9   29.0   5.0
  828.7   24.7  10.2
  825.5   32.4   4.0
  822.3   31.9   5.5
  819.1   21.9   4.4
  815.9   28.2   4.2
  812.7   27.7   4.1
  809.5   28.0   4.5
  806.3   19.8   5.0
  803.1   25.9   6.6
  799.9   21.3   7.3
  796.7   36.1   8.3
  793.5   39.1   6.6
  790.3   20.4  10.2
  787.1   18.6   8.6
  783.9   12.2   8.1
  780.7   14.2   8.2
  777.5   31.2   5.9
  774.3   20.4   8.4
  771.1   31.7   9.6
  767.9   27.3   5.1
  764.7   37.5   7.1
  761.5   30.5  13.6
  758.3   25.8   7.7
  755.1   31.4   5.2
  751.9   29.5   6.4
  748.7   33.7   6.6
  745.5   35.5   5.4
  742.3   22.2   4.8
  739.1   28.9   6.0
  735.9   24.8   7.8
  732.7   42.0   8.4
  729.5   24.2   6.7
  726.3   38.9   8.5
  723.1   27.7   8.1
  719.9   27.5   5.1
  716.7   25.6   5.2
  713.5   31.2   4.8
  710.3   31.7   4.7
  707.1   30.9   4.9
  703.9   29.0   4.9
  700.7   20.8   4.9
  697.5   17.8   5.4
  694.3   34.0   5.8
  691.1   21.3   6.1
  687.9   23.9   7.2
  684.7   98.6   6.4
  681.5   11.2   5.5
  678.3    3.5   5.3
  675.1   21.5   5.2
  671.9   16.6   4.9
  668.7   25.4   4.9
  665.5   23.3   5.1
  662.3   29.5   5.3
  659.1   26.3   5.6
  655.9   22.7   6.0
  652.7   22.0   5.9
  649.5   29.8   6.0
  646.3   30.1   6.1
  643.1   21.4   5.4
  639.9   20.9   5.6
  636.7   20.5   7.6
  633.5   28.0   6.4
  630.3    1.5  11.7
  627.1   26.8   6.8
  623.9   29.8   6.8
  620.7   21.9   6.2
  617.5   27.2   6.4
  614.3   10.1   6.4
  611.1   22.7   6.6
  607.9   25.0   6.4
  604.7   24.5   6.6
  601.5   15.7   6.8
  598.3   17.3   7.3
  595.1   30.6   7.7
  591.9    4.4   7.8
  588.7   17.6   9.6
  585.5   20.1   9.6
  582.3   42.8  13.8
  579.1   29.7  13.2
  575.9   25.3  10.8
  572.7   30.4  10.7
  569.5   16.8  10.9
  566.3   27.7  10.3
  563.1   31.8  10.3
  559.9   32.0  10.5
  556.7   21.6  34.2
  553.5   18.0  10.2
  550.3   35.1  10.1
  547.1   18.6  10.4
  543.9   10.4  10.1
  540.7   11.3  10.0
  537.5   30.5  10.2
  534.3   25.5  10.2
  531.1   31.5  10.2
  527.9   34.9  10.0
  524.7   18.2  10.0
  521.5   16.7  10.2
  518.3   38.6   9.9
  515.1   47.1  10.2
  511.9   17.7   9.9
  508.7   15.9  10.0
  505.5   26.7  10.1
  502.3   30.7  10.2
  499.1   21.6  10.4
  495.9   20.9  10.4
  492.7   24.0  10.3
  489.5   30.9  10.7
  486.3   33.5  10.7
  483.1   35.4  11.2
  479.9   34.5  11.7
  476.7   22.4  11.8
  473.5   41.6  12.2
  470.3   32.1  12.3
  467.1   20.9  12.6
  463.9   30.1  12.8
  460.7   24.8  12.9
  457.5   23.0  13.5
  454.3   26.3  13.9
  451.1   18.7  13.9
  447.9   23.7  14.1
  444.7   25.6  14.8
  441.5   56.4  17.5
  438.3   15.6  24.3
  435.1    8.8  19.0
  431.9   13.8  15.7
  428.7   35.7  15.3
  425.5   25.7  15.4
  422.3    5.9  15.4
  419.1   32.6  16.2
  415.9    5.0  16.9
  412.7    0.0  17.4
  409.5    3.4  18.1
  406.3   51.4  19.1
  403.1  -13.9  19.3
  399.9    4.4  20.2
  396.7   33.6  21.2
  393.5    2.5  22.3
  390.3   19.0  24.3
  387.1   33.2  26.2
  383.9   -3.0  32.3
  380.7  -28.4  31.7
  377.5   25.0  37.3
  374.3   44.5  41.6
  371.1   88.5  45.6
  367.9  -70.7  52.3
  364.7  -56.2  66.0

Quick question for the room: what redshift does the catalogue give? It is 0.84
